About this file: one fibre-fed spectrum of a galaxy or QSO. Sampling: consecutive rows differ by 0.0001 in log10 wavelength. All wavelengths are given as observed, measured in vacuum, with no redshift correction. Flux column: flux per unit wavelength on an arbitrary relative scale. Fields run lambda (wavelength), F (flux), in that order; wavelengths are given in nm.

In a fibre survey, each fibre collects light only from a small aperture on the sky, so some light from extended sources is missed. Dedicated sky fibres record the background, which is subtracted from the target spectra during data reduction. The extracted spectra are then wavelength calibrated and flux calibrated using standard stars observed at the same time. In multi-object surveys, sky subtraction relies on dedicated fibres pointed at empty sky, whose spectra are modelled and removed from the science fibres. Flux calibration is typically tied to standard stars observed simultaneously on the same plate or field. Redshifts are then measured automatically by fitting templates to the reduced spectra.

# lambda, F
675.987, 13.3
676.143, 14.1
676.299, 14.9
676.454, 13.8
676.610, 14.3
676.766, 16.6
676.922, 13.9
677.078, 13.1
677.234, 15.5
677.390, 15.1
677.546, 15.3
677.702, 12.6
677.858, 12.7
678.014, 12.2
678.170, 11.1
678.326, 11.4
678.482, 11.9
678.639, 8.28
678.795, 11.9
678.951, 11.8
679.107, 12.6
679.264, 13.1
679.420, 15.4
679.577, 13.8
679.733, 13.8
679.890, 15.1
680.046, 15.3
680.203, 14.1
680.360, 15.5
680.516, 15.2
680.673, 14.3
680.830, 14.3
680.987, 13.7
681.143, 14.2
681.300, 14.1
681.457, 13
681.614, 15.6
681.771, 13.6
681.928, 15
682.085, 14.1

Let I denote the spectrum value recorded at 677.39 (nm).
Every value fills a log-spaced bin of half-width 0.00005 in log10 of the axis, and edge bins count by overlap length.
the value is 15.1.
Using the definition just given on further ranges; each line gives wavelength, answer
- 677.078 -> 13.1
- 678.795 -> 11.9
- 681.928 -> 15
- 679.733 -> 13.8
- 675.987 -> 13.3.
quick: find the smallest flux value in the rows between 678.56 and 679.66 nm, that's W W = 8.28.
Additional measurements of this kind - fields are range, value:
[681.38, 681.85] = 13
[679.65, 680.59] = 13.8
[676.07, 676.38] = 14.1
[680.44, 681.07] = 13.7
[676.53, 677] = 13.9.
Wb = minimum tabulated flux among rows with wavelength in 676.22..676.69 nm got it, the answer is 13.8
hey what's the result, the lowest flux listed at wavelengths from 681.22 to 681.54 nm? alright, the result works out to 13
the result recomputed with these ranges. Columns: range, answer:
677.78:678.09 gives 12.2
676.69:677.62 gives 13.1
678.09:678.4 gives 11.1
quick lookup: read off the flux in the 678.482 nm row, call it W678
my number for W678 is 11.9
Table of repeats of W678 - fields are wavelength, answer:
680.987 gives 13.7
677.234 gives 15.5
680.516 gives 15.2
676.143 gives 14.1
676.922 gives 13.9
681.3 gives 14.1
